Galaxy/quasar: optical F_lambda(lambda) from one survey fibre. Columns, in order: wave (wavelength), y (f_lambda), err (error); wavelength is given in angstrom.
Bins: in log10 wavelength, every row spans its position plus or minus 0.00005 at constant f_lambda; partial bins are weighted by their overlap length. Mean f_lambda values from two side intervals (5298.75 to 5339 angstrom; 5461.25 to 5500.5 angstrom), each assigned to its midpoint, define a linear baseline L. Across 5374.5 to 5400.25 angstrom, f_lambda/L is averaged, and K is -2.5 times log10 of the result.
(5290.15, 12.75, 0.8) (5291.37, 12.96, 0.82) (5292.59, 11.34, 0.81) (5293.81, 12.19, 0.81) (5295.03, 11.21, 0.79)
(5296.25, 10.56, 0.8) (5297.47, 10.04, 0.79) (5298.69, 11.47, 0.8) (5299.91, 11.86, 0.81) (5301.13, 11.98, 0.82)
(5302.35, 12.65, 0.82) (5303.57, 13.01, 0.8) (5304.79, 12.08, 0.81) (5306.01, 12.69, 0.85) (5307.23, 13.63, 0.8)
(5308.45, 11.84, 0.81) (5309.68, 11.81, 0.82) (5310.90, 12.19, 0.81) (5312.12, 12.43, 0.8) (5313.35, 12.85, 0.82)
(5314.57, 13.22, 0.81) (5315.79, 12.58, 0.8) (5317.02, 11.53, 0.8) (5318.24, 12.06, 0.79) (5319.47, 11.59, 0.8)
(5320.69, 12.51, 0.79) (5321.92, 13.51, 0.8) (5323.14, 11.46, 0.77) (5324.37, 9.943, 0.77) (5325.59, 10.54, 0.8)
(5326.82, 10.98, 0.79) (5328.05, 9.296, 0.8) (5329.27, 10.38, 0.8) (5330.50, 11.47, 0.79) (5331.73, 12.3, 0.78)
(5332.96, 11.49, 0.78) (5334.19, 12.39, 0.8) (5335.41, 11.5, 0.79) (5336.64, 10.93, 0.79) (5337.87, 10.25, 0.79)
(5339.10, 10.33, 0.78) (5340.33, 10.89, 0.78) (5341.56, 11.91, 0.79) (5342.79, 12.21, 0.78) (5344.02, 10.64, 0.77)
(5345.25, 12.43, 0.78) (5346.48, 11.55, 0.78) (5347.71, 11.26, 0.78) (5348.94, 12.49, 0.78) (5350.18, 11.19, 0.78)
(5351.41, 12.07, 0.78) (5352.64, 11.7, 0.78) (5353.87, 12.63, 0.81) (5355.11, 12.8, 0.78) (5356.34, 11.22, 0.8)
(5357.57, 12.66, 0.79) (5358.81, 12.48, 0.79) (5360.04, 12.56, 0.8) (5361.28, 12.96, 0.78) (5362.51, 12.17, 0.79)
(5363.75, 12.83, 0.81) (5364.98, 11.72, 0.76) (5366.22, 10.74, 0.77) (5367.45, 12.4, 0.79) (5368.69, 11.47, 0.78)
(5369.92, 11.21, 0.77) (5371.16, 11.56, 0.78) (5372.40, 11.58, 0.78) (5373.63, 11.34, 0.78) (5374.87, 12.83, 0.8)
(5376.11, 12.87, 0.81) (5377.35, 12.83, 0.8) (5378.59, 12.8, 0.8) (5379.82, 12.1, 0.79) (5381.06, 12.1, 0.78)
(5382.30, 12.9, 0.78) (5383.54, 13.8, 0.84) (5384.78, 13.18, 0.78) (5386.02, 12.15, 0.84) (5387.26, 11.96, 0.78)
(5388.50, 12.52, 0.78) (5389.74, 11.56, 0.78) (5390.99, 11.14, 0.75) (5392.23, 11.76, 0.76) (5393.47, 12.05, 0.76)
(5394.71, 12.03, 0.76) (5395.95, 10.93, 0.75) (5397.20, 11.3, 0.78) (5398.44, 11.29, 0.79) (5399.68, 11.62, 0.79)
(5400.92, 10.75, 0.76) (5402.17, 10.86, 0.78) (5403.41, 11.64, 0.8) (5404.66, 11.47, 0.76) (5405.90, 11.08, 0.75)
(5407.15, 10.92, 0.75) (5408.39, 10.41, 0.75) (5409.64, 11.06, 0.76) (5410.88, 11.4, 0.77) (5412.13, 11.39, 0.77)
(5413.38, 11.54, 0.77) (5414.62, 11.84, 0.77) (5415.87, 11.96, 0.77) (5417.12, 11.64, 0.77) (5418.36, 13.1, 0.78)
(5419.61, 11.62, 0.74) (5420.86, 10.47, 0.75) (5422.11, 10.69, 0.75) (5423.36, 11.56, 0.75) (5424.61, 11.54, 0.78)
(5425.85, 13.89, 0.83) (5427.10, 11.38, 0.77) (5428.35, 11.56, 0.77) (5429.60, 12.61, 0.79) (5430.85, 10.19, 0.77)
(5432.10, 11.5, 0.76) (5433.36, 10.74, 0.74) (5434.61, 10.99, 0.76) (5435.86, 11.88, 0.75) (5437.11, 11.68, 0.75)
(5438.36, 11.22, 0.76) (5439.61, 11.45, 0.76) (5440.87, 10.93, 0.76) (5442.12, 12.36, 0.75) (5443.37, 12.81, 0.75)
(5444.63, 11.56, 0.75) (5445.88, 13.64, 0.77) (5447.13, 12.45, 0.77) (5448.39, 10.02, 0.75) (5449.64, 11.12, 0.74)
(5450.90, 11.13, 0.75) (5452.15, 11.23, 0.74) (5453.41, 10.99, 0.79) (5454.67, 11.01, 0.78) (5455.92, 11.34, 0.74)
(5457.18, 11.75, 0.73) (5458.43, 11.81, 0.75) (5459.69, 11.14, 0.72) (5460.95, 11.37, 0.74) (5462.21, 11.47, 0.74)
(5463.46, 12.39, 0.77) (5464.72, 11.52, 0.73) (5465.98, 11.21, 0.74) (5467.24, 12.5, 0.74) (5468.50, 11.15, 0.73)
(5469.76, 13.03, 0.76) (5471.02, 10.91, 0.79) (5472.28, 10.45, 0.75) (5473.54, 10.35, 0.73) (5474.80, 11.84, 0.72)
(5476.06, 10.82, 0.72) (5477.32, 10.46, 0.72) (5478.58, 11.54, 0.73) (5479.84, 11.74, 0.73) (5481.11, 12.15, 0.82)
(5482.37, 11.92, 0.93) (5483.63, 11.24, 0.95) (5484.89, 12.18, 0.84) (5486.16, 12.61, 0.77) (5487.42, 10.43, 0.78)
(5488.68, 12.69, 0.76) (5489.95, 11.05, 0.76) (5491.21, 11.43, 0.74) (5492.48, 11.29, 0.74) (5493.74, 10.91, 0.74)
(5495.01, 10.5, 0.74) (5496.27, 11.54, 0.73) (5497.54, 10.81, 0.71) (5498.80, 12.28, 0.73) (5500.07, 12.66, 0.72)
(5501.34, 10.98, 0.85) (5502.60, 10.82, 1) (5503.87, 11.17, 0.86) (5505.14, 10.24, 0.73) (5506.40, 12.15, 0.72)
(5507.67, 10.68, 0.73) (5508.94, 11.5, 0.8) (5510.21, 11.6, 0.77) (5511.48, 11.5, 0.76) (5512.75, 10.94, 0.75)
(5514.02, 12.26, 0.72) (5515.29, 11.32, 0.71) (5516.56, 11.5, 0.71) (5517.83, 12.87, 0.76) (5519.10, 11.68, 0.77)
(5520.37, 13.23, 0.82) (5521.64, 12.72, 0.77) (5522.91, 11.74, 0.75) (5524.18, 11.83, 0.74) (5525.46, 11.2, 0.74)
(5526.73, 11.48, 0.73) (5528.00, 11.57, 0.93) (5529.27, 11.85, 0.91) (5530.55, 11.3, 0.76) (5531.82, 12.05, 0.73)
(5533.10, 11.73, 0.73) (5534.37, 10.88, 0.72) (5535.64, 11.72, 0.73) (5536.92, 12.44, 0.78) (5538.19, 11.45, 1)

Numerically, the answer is -0.04 mag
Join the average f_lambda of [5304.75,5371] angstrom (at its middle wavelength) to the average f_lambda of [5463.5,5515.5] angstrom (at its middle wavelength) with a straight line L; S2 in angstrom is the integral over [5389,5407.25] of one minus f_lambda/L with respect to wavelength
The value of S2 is 0.4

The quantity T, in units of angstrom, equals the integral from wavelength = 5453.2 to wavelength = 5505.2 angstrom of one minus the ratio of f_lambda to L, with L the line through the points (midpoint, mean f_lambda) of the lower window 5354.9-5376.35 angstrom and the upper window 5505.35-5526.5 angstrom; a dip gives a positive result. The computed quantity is 1.73 angstrom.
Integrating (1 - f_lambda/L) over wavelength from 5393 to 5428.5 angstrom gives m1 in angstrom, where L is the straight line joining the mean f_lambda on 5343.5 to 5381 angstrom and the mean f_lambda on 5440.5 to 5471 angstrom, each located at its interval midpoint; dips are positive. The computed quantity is 1.1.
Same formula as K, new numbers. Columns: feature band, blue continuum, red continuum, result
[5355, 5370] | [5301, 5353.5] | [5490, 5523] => -0.035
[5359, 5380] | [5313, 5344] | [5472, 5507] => -0.061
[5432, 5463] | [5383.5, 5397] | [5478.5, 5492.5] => 0.029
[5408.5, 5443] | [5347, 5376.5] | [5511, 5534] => 0.035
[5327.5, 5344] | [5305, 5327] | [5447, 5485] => 0.078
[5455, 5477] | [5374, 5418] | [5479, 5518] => 0.014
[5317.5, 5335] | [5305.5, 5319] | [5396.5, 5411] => 0.074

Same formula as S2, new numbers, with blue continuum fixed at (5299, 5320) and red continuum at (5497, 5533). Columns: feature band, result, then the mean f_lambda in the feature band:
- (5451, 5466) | 0.5 angstrom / 11.4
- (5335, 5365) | 0.9 angstrom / 11.8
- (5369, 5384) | -0.2 angstrom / 12.3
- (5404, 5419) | 0.6 angstrom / 11.5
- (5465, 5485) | 0.6 angstrom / 11.5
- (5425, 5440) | 0.4 angstrom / 11.6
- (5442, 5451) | 0.0 angstrom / 11.9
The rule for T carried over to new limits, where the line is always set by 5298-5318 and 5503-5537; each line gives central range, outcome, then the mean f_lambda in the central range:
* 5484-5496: 0.31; 11.5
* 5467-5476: 0.33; 11.4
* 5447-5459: 0.65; 11.2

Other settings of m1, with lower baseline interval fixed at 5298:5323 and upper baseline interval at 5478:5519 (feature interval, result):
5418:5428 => 0.1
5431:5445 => 0.3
